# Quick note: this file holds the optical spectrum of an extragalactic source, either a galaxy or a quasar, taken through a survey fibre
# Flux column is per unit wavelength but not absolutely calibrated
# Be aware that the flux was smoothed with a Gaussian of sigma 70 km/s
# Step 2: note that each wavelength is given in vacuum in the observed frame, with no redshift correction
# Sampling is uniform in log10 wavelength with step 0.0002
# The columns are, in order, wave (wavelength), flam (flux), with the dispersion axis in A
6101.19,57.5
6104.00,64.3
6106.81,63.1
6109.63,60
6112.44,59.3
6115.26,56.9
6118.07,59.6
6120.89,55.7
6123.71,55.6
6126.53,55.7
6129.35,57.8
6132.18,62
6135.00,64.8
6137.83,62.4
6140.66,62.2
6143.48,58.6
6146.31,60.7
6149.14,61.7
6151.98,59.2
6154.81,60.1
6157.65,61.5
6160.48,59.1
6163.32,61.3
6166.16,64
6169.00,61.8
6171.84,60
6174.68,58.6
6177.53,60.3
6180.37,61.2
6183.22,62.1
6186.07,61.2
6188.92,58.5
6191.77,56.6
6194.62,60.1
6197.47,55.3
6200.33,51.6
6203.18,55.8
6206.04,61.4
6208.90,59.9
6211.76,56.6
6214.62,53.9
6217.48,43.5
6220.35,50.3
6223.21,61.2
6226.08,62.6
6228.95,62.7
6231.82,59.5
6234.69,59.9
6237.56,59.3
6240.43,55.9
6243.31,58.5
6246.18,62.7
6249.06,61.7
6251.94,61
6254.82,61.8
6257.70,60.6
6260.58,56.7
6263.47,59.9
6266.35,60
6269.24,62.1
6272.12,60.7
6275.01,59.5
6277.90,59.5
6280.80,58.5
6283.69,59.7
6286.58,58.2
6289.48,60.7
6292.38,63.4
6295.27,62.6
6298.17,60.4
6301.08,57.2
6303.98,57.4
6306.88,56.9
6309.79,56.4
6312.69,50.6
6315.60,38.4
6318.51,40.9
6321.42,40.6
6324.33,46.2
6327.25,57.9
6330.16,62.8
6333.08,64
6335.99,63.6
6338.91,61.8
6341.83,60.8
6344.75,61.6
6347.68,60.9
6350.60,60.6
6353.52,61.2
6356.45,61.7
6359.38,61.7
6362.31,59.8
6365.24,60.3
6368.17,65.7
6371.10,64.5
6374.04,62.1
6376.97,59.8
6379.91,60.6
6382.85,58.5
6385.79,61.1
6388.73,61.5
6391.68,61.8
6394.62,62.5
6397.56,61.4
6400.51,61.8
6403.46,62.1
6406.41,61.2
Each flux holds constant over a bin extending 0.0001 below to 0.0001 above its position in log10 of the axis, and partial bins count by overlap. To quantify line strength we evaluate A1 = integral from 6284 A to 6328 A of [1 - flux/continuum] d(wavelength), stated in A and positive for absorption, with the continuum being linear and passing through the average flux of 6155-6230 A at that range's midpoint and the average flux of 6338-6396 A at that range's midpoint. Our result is 4.70 A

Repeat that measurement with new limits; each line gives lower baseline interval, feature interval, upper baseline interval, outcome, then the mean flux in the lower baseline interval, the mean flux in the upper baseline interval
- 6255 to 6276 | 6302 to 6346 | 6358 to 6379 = 4.67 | 60.1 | 62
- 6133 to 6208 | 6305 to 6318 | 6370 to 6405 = 2.31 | 60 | 61.4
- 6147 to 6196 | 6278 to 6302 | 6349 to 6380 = 0.43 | 60.4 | 61.7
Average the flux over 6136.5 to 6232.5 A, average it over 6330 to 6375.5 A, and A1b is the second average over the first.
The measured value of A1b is 1.1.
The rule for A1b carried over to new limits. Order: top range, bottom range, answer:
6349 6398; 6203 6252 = 1.06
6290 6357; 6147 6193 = 0.94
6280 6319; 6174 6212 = 0.96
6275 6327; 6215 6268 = 0.93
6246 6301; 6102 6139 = 1.01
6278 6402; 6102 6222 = 1.00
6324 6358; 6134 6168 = 0.99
